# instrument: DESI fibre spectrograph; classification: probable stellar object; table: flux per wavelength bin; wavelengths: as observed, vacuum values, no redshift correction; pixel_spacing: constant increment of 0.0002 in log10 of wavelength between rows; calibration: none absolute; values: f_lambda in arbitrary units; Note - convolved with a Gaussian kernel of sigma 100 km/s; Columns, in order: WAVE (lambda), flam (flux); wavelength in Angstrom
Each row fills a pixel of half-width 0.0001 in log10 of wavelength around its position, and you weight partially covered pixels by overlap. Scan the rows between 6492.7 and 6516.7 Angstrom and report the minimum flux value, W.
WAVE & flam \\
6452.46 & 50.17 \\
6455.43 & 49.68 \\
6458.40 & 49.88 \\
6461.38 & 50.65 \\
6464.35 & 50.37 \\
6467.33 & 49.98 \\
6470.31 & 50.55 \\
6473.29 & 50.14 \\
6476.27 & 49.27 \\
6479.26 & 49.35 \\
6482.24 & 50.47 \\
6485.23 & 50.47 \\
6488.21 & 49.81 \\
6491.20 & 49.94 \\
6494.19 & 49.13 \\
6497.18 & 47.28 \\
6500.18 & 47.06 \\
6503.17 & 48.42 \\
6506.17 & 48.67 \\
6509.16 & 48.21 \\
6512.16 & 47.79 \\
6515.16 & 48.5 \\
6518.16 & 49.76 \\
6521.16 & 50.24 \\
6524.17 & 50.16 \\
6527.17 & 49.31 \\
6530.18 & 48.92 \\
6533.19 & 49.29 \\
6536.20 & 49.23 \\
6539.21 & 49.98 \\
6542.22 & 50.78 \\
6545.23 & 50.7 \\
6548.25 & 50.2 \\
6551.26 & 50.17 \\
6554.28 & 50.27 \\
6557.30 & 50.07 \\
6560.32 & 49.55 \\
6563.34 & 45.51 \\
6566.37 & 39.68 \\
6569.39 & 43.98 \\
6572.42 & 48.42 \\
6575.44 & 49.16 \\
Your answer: 47.06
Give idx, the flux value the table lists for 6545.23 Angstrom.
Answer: 50.7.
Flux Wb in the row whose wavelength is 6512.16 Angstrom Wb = 47.79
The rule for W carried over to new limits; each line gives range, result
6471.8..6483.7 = 49.27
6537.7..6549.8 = 49.98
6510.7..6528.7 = 47.79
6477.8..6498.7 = 47.28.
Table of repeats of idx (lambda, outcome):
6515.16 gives 48.5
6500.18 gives 47.06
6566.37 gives 39.68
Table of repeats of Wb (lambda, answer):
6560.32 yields 49.55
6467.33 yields 49.98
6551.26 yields 50.17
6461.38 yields 50.65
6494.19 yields 49.13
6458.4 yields 49.88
